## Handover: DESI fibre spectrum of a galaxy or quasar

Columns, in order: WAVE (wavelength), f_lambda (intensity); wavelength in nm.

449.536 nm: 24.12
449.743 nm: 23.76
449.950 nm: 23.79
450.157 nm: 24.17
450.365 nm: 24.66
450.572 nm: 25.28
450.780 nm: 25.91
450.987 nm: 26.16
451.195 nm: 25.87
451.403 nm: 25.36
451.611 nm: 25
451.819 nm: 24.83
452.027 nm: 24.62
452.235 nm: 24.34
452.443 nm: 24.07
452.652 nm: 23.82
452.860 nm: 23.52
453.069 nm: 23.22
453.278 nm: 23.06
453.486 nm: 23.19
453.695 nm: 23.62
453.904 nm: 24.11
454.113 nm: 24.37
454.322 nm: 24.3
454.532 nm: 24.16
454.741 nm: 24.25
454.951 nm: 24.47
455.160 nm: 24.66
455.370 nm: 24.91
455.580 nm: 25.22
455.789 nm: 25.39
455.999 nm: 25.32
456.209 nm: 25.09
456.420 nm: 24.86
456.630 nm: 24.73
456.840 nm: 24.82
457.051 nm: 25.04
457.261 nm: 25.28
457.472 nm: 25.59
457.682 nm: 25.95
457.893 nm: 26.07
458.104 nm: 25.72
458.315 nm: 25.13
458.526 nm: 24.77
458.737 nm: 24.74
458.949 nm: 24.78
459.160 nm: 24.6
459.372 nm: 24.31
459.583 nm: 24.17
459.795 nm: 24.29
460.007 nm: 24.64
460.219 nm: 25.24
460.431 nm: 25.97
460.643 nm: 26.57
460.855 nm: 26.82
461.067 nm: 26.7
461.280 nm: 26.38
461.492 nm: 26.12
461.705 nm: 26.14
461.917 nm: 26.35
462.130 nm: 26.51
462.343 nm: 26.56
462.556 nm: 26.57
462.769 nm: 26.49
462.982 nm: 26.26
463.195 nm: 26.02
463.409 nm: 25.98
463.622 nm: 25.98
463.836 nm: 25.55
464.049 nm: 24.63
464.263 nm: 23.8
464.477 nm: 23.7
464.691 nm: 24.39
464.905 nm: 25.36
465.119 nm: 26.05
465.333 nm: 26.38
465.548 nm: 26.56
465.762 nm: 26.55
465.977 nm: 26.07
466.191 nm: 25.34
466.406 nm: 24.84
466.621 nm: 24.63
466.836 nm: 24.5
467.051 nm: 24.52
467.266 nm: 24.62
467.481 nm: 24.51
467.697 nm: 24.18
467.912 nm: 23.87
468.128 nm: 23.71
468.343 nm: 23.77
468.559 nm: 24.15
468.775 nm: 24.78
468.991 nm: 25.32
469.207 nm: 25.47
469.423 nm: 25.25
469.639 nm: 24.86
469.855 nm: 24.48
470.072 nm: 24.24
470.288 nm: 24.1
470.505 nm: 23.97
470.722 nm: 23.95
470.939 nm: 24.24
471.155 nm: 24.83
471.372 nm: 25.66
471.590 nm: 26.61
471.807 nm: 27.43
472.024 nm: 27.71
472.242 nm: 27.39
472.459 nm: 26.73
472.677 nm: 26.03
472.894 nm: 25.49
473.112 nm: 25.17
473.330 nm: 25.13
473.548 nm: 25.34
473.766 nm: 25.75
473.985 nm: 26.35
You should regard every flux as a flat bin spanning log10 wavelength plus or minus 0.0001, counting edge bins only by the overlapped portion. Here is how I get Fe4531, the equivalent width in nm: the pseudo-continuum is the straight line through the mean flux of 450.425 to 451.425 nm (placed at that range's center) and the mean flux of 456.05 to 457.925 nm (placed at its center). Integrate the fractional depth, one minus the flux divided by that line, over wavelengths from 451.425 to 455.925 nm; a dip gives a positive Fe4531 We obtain 0.22 nm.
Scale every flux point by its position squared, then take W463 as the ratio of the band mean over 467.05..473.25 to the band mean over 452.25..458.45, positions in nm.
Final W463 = 1.1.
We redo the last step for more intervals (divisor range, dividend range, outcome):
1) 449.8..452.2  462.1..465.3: 1.08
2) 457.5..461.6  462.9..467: 1.02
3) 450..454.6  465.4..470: 1.09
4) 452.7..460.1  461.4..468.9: 1.07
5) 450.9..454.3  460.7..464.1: 1.13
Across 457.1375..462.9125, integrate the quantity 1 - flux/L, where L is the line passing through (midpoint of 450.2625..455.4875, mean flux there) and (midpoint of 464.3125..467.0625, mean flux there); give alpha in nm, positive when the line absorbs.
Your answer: -0.167 nm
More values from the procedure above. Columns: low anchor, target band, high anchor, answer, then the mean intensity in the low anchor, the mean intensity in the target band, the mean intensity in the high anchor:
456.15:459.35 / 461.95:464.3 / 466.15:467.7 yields -0.10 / 25.1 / 25.9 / 24.6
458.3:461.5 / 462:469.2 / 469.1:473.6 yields 0.04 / 25.3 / 25.2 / 25.4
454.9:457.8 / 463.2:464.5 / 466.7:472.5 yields 0.00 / 25.1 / 25.1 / 25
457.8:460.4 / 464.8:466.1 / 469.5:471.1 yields -0.08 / 24.9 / 26.2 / 24.3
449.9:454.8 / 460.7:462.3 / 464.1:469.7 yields -0.11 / 24.4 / 26.4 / 24.9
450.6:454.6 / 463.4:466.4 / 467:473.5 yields -0.06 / 24.4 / 25.4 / 25.1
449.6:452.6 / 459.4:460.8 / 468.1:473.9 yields -0.01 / 24.8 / 25.2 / 25.3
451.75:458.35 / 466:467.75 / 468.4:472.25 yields 0.02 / 24.6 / 24.7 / 25.2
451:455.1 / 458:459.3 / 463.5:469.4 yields -0.02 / 24.3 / 24.9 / 24.9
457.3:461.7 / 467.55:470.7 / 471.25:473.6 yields 0.20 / 25.4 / 24.4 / 26.3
